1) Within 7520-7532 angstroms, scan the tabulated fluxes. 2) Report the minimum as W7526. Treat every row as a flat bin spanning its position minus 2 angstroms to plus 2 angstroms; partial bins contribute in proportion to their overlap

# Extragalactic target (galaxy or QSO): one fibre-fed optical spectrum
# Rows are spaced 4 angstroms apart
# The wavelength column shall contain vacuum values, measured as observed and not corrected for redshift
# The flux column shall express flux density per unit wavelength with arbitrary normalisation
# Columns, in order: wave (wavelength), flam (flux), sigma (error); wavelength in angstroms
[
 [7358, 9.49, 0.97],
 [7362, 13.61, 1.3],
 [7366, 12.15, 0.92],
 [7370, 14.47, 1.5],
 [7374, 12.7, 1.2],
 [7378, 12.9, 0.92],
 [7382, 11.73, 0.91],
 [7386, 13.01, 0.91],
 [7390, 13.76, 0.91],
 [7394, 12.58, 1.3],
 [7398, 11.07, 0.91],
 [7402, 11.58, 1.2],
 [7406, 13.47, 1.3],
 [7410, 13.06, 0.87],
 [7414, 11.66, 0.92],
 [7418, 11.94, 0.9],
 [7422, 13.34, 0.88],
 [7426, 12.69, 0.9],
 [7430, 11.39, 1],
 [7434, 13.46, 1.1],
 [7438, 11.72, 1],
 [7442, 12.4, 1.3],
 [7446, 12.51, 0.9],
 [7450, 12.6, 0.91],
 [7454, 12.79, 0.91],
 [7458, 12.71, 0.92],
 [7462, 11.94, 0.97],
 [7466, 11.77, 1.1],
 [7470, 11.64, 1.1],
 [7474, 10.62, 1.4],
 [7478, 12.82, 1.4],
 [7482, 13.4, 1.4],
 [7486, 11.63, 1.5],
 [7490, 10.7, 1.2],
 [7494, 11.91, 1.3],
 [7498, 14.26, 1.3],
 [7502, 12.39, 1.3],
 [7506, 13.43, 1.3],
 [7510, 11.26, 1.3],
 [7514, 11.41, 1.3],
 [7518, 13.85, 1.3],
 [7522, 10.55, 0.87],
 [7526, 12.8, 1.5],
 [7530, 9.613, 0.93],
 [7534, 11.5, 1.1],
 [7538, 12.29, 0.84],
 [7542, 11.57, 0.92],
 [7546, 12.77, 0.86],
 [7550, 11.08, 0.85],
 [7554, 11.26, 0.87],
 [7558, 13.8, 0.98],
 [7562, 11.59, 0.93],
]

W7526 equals 9.613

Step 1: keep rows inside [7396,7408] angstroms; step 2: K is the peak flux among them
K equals 13.47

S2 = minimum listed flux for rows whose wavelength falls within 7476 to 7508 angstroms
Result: 10.7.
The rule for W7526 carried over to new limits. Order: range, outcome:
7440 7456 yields 12.4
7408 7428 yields 11.66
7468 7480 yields 10.62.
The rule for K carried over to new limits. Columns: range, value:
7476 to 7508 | 14.26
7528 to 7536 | 11.5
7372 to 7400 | 13.76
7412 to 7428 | 13.34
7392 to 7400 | 12.58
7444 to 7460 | 12.79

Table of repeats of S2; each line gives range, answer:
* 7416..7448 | 11.39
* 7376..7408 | 11.07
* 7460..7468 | 11.77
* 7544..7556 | 11.08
